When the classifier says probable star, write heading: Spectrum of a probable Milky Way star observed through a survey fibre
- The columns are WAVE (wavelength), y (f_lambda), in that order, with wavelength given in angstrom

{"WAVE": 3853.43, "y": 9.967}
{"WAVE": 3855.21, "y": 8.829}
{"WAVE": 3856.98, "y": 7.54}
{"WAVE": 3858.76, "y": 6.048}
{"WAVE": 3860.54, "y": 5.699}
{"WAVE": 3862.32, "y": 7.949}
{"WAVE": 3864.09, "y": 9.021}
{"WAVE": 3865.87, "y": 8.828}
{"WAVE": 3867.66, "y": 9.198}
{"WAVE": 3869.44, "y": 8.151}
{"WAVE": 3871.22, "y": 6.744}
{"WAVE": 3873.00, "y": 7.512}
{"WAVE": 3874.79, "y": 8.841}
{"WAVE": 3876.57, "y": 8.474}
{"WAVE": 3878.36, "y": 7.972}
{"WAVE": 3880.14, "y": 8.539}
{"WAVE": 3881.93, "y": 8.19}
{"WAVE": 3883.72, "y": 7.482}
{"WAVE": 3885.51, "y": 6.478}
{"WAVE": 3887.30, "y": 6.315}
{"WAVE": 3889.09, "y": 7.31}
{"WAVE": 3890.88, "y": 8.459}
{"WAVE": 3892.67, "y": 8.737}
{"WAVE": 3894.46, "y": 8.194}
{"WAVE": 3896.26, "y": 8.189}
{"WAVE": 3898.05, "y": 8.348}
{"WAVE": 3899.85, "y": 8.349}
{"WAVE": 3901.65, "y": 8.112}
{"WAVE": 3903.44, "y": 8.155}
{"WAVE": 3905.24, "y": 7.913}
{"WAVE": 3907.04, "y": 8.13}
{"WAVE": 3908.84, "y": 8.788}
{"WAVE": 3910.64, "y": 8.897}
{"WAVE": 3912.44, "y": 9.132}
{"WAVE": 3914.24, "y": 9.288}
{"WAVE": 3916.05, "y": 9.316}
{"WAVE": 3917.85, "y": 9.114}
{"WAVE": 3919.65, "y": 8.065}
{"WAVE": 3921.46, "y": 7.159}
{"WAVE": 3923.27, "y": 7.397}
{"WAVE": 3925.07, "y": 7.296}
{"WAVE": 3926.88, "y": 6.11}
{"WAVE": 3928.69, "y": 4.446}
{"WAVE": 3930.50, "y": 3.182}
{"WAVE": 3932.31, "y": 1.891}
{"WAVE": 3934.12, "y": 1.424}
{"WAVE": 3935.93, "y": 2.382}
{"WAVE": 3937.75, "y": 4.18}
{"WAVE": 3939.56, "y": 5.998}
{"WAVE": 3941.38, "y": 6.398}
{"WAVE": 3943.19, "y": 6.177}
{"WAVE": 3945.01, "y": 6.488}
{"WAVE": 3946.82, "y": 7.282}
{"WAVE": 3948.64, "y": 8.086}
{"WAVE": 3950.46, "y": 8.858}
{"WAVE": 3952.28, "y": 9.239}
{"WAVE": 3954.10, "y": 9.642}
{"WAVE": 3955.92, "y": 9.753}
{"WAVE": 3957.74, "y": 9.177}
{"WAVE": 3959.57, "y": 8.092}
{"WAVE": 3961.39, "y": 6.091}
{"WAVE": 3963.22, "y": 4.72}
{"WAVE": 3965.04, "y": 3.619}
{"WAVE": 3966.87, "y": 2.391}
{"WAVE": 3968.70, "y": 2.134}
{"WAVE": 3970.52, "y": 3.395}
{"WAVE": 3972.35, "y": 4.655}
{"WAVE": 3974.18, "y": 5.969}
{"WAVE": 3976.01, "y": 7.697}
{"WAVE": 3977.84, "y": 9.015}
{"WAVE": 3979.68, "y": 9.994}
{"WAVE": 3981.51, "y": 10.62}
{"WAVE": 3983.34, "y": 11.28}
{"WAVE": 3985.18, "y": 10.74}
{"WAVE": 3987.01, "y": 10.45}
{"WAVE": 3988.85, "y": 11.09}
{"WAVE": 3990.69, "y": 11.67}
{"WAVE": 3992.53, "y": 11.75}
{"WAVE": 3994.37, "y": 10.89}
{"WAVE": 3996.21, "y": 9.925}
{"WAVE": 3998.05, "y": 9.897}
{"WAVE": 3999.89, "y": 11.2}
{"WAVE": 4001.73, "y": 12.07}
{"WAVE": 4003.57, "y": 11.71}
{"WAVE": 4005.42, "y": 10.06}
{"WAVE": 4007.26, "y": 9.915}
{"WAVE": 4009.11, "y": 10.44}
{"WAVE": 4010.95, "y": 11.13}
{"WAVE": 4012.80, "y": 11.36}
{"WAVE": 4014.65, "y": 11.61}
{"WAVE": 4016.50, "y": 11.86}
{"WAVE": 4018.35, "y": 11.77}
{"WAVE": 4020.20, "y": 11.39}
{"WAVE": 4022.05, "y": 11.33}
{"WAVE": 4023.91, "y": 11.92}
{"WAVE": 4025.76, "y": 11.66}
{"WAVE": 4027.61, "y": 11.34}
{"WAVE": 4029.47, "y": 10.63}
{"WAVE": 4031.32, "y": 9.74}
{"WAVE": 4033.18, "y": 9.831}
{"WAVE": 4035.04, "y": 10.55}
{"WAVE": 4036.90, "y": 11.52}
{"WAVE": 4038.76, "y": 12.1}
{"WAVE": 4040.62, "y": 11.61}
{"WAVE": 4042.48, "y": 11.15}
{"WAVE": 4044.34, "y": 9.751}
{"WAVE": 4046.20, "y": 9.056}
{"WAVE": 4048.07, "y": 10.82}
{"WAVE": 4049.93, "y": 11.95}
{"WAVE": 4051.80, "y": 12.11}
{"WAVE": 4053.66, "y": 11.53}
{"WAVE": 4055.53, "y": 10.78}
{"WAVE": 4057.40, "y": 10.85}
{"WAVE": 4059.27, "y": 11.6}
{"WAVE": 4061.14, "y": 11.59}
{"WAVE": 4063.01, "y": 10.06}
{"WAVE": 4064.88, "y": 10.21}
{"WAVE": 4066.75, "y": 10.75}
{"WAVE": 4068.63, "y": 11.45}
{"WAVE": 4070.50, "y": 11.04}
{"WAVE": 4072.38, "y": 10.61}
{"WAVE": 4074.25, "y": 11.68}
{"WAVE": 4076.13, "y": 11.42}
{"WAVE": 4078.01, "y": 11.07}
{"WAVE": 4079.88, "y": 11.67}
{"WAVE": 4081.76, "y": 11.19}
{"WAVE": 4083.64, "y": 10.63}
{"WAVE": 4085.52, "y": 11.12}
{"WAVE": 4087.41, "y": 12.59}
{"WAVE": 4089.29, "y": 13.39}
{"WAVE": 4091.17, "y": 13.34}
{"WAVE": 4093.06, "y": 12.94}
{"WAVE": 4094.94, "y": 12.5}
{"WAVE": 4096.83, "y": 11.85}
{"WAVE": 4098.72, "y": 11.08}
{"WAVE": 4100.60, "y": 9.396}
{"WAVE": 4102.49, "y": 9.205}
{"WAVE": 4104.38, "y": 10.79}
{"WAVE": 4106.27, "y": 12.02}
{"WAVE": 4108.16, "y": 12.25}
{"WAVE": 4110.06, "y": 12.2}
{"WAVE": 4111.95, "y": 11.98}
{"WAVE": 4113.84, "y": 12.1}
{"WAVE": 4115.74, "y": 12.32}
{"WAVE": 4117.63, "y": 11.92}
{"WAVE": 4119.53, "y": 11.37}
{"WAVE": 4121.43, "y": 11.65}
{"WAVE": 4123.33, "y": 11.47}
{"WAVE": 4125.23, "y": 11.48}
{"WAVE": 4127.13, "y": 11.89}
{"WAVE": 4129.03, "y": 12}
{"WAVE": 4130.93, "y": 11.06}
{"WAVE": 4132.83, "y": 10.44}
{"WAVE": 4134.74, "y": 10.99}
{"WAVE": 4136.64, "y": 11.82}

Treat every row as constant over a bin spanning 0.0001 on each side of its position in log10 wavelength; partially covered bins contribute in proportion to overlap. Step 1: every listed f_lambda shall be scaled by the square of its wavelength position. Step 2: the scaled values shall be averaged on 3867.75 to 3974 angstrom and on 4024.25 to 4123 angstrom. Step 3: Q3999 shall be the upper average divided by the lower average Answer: 1.75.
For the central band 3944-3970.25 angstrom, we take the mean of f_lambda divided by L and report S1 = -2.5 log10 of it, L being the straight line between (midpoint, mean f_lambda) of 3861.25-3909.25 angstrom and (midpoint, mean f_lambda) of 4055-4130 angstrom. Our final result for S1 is 0.341 mag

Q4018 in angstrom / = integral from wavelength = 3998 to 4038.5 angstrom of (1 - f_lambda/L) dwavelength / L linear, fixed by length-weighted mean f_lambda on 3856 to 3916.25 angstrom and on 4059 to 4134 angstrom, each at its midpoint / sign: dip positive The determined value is -3.5 angstrom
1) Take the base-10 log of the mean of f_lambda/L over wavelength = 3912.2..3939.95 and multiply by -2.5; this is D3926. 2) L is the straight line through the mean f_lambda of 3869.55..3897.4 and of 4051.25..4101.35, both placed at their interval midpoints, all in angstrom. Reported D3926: 0.40 mag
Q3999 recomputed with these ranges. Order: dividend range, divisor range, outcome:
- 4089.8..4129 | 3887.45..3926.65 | 1.57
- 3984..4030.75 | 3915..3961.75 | 1.72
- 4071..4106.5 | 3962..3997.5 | 1.51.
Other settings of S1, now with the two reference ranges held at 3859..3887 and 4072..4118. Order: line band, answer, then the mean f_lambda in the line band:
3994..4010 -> -0.06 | 10.7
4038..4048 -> 0.01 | 10.7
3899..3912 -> 0.01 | 8.36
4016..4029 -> -0.11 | 11.6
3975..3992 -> -0.06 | 10.3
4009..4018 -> -0.11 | 11.4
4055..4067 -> 0.02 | 10.8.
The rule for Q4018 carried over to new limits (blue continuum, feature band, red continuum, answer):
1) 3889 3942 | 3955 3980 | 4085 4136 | 6.5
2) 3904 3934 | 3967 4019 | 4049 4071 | -2.1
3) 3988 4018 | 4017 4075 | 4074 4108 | 1.3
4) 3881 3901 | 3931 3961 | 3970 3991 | 7.1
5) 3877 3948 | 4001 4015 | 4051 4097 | -1.9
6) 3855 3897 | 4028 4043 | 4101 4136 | -1.0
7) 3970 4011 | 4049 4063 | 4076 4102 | -0.4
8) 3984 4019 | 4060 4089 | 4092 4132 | 0.5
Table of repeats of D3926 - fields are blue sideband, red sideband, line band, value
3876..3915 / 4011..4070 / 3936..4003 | 0.21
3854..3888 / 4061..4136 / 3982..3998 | -0.12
